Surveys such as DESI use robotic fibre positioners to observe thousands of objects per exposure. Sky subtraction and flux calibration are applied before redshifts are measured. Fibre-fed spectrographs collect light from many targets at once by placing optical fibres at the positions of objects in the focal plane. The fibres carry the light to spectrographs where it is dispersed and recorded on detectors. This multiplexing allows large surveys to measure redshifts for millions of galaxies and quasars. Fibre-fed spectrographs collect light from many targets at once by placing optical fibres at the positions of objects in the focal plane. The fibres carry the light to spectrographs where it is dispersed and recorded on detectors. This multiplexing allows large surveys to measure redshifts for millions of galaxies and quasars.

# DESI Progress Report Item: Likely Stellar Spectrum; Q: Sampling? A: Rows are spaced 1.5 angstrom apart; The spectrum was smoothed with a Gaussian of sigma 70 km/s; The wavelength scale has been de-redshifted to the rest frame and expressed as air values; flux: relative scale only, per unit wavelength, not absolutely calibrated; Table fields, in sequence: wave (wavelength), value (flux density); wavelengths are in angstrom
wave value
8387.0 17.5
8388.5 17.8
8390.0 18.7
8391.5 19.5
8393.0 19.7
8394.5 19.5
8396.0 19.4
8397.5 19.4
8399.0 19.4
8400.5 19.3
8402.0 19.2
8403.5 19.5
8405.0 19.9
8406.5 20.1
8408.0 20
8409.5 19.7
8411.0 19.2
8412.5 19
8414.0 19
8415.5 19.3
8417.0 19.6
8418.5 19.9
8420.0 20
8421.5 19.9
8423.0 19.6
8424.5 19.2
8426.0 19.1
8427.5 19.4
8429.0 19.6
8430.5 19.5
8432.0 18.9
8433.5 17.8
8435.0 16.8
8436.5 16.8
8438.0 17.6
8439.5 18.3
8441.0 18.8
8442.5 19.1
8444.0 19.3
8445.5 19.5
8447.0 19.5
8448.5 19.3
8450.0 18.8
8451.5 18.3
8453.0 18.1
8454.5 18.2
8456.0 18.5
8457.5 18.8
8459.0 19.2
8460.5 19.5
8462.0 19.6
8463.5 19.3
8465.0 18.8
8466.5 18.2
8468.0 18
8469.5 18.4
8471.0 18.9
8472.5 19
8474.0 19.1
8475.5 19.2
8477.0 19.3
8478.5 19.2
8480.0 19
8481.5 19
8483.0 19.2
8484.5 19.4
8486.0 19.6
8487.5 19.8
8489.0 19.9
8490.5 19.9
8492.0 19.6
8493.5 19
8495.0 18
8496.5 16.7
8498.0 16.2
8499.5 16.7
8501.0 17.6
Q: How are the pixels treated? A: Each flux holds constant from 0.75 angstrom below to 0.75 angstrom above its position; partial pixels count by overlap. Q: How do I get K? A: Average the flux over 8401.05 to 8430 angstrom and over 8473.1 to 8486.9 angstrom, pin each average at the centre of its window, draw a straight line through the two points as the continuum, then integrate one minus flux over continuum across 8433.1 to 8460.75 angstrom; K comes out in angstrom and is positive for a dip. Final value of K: 1.2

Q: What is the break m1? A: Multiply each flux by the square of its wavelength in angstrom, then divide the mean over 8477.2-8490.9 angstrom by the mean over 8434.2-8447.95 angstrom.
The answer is 1.07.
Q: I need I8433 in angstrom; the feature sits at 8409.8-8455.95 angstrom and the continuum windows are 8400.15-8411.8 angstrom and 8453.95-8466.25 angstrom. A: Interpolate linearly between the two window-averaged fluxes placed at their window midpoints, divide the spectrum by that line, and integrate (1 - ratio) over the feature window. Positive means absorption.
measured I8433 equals 0.9 angstrom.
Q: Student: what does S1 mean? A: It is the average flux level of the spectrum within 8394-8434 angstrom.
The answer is 19.4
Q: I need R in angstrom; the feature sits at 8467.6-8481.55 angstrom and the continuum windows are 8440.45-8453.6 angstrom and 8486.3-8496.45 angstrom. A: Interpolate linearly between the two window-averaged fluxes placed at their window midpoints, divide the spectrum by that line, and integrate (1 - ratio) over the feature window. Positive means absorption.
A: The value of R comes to 0.1 angstrom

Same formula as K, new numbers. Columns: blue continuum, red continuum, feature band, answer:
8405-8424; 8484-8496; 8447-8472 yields 0.88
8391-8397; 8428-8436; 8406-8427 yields -0.69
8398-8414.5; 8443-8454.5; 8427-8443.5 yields 0.59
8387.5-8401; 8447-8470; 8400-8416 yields -0.34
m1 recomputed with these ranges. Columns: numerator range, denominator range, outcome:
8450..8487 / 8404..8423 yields 0.98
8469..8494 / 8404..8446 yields 1.02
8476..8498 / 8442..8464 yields 1.01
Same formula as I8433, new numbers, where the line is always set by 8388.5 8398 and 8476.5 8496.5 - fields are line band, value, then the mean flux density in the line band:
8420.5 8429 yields -0.1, 19.5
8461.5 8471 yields 0.2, 18.7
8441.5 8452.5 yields 0.1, 19.1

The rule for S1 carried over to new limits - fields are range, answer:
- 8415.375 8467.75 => 18.9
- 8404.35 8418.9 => 19.6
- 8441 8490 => 19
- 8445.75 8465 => 18.9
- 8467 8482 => 18.9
